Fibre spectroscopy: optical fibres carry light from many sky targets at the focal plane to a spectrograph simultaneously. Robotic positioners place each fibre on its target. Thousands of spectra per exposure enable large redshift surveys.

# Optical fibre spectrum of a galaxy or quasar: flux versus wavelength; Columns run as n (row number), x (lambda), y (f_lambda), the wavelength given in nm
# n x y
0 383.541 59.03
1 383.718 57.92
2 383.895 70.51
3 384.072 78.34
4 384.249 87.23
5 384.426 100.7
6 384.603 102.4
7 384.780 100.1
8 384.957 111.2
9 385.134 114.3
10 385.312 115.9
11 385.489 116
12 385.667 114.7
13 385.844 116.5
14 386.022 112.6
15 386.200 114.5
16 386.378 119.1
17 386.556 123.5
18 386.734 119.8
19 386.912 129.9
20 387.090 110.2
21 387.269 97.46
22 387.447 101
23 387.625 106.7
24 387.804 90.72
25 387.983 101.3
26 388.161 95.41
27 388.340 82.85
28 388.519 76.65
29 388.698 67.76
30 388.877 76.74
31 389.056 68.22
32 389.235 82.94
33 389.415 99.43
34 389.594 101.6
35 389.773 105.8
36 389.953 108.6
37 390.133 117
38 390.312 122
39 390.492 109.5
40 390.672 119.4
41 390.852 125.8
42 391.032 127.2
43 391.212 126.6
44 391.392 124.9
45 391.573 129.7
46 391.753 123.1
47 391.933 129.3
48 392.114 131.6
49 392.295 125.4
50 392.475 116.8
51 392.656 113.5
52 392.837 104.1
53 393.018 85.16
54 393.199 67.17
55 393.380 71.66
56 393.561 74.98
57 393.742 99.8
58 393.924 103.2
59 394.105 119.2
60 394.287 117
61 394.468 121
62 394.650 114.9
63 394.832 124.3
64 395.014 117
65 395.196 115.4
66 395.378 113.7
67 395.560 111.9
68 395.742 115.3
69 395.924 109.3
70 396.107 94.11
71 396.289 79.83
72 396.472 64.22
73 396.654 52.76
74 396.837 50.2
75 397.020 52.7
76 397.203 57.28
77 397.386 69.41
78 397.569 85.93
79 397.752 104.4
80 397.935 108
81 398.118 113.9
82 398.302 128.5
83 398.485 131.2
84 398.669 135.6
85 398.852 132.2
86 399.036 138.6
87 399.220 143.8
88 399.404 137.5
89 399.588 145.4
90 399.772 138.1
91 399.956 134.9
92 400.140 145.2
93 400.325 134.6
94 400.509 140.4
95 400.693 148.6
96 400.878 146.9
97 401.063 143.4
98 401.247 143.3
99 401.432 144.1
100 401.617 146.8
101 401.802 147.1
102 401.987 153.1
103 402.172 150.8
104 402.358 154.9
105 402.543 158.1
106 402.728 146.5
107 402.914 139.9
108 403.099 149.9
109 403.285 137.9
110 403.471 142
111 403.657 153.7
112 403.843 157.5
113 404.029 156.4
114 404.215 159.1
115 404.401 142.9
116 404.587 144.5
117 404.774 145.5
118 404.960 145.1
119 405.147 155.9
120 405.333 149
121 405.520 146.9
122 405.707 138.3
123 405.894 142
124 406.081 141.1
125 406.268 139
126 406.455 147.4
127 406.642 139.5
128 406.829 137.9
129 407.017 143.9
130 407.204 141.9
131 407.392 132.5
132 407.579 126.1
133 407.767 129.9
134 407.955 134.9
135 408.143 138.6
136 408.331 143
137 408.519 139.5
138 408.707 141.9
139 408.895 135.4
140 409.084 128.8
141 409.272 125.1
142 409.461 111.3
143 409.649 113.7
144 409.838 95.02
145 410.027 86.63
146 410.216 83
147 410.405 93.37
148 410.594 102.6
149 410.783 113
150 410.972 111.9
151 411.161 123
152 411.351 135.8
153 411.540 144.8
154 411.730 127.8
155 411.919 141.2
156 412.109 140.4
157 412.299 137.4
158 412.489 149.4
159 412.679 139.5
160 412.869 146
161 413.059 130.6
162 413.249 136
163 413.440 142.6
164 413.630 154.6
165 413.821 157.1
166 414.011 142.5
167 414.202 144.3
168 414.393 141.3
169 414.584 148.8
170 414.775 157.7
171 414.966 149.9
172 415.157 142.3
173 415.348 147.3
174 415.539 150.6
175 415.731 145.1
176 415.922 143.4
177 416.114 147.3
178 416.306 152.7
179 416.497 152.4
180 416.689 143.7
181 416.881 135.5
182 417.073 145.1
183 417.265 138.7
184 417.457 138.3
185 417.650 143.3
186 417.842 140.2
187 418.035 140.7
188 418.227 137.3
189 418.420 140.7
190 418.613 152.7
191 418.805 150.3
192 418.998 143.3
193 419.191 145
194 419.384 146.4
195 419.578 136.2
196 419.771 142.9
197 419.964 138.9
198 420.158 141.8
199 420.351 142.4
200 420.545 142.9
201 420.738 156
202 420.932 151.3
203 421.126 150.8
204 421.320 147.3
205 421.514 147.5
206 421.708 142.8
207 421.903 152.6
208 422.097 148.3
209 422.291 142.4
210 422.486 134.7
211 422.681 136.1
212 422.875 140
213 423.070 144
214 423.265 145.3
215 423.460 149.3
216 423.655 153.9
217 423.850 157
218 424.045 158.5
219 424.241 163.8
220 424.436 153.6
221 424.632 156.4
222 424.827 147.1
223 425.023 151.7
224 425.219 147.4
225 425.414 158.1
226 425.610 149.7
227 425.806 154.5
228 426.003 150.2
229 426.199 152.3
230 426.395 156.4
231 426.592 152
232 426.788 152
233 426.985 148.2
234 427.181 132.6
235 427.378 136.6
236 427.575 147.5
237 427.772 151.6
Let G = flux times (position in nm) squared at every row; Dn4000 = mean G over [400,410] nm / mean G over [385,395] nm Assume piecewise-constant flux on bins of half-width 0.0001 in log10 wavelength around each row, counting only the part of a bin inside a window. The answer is 1.4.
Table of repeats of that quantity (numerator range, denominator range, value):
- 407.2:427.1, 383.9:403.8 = 1.39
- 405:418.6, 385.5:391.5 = 1.45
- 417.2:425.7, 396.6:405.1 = 1.23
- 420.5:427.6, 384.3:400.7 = 1.60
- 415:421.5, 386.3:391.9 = 1.57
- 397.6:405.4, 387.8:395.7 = 1.40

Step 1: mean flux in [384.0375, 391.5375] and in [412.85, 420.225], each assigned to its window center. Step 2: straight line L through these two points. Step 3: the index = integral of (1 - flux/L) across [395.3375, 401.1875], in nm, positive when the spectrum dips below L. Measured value 0.35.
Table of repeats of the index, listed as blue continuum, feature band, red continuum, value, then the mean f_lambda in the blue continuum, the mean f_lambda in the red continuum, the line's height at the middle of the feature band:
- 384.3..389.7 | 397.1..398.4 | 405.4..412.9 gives 0.230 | 102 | 130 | 116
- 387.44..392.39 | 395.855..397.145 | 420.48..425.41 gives 0.494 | 106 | 149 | 115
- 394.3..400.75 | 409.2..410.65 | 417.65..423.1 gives 0.317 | 112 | 144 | 129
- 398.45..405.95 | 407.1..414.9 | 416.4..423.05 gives 0.724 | 145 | 144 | 144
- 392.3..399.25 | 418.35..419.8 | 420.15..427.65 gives -0.044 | 101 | 149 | 141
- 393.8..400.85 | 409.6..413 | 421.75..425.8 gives 0.270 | 112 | 150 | 132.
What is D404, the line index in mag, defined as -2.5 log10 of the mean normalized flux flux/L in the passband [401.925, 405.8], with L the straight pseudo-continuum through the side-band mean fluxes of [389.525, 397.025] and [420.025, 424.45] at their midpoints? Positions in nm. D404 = -0.222 mag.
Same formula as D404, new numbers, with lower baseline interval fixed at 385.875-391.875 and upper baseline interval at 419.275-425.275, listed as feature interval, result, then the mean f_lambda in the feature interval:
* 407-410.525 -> 0.069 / 123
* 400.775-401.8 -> -0.189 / 145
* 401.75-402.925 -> -0.220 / 151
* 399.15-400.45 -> -0.166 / 140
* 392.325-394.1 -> 0.176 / 95.3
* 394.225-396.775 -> 0.119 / 103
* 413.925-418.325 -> -0.037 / 145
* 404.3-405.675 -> -0.162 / 147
